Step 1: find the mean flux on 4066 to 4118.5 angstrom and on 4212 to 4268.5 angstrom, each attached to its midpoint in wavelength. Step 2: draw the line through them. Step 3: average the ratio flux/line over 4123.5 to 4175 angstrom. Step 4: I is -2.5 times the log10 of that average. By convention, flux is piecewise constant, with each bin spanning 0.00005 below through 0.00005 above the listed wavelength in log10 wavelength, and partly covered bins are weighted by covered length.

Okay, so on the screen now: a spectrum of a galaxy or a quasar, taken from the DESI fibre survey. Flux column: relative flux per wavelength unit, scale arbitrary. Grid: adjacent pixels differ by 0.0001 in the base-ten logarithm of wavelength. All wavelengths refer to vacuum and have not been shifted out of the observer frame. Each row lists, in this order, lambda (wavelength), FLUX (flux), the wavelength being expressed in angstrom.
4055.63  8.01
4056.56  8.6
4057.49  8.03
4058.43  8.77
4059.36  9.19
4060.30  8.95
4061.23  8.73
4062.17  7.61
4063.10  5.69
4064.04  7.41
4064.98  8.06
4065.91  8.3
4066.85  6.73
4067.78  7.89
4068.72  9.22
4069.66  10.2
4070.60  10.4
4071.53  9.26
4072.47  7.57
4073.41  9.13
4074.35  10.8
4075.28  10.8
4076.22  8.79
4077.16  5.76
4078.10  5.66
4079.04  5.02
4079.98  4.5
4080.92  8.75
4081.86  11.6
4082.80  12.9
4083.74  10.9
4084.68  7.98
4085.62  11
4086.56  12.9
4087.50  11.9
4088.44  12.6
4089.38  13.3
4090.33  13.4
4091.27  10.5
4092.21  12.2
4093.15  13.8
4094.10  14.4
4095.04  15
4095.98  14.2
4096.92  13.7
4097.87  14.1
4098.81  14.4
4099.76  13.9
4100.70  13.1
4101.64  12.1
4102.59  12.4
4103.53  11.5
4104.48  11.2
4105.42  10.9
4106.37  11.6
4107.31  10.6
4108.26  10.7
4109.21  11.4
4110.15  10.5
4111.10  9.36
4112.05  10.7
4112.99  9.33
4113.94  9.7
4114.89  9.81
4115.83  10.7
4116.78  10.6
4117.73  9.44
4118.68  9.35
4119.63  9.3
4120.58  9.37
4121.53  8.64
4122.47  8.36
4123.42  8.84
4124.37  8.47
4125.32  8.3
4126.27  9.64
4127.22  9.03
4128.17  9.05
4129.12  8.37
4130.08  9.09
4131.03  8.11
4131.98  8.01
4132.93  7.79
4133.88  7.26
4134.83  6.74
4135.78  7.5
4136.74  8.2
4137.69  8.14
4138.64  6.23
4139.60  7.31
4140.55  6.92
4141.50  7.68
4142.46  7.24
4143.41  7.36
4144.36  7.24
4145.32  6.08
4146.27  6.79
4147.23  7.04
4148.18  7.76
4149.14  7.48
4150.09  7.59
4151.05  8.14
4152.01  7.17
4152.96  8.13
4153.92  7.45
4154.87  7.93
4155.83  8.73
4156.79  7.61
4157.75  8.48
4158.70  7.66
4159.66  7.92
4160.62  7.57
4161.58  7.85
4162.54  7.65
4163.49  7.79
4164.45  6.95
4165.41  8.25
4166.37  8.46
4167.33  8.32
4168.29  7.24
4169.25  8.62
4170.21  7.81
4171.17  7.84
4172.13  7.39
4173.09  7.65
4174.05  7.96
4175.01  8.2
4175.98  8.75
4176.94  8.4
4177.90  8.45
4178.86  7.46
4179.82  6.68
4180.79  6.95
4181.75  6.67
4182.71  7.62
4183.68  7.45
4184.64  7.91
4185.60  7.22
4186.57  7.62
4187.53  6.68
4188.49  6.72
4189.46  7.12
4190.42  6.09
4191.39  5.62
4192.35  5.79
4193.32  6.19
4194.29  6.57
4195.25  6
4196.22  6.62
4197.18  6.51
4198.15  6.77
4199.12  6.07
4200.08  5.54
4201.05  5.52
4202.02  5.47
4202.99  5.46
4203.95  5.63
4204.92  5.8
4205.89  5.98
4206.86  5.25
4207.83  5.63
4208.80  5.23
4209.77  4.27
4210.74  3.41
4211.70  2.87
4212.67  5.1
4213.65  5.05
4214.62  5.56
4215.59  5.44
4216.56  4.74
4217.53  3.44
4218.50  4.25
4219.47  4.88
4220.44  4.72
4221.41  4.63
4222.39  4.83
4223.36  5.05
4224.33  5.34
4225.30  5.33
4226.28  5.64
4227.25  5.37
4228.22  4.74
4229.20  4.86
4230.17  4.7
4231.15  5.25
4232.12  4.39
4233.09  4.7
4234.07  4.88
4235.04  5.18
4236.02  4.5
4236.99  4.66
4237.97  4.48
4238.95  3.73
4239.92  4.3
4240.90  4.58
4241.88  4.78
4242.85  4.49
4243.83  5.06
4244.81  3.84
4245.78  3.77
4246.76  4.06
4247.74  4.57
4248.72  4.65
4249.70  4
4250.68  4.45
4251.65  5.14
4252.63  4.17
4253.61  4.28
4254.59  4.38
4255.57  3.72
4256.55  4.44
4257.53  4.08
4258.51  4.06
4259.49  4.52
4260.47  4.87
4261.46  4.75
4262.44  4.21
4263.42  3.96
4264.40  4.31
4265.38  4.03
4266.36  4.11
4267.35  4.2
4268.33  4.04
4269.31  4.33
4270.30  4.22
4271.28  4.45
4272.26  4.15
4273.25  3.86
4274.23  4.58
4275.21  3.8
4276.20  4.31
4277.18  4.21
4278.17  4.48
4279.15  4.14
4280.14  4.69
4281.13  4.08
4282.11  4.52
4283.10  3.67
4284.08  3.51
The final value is 0.07 mag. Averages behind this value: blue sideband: 10.7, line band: 7.8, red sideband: 4.57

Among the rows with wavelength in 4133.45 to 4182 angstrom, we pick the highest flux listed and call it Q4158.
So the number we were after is 8.75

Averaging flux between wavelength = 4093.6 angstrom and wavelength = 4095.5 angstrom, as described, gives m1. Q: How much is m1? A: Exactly 14.7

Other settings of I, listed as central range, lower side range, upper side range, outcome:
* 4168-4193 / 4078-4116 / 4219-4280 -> 0.04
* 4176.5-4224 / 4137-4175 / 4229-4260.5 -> 0.04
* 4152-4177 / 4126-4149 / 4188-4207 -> -0.15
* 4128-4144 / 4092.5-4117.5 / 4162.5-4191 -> 0.29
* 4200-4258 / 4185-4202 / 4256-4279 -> 0.13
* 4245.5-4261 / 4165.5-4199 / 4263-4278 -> 0.11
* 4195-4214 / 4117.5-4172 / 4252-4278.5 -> 0.14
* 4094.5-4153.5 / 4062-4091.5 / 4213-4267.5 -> -0.18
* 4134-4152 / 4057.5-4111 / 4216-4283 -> 0.14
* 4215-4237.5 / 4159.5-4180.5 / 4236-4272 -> 0.13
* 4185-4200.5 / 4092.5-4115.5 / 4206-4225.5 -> -0.03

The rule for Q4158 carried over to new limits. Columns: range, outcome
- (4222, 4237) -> 5.64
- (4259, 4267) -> 4.87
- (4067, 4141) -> 15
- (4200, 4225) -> 5.98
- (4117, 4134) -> 9.64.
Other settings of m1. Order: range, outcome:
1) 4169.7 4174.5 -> 7.74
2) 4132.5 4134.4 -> 7.51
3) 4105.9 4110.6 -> 11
